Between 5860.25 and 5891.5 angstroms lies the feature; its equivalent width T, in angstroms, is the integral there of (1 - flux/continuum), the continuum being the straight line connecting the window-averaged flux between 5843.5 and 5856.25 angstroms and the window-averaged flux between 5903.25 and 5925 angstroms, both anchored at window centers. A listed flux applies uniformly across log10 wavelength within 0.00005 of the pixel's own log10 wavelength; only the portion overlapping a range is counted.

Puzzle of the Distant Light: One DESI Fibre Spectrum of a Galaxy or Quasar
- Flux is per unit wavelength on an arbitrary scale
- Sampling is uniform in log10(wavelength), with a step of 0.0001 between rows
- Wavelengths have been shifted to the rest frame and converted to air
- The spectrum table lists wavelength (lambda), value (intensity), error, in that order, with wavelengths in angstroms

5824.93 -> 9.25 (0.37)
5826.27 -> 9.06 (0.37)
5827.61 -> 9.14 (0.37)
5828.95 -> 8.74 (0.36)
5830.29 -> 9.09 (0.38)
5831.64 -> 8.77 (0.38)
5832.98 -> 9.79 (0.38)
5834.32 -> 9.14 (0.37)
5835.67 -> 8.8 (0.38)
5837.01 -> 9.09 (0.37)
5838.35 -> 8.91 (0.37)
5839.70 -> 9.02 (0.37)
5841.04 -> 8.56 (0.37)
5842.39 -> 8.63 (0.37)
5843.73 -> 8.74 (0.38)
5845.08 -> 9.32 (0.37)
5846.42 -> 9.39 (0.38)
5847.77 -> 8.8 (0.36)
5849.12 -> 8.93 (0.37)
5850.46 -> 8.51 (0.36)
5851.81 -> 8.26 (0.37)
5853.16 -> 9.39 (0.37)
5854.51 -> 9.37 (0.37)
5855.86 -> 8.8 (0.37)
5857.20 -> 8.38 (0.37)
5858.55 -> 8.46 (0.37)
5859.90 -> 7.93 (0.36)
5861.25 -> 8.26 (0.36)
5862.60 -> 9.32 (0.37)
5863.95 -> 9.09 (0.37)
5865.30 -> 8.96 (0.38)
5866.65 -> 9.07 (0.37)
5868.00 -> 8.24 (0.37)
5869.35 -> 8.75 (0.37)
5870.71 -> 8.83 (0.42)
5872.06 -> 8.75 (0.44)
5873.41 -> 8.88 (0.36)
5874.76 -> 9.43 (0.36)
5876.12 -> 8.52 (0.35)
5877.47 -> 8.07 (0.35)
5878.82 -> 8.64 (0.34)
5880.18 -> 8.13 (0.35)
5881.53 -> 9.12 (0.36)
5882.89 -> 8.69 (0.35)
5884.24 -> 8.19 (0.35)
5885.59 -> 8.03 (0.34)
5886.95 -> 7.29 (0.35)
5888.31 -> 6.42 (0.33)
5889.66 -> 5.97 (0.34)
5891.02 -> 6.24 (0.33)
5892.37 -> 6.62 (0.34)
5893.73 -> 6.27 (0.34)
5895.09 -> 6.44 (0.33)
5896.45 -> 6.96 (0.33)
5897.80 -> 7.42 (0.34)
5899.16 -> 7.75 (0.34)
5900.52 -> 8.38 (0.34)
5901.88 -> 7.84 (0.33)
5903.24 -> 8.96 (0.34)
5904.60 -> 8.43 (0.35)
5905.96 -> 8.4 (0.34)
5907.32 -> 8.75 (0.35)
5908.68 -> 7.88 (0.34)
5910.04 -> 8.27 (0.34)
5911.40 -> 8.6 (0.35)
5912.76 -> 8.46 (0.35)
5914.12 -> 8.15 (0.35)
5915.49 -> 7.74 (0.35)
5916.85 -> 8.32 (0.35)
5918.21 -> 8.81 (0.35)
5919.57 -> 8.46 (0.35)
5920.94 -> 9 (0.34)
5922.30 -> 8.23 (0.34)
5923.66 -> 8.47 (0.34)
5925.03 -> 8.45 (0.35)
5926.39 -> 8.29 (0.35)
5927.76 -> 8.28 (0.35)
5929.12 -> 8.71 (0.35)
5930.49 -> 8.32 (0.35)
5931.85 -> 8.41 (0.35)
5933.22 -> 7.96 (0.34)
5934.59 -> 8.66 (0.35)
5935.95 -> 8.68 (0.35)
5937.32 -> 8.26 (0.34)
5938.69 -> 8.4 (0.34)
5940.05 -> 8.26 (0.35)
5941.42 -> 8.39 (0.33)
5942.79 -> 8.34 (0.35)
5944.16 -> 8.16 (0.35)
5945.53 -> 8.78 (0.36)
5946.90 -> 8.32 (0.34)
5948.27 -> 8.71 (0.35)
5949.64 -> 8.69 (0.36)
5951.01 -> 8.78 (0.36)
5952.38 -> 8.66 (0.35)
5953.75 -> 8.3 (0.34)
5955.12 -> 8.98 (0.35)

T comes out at 1.6 angstroms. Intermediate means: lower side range 8.96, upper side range 8.42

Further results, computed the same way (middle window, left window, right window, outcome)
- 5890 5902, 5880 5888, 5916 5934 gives 1.76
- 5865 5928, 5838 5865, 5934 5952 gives 3.89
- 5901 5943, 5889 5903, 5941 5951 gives -3.25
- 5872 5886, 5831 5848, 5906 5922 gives 0.15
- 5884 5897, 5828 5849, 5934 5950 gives 2.87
